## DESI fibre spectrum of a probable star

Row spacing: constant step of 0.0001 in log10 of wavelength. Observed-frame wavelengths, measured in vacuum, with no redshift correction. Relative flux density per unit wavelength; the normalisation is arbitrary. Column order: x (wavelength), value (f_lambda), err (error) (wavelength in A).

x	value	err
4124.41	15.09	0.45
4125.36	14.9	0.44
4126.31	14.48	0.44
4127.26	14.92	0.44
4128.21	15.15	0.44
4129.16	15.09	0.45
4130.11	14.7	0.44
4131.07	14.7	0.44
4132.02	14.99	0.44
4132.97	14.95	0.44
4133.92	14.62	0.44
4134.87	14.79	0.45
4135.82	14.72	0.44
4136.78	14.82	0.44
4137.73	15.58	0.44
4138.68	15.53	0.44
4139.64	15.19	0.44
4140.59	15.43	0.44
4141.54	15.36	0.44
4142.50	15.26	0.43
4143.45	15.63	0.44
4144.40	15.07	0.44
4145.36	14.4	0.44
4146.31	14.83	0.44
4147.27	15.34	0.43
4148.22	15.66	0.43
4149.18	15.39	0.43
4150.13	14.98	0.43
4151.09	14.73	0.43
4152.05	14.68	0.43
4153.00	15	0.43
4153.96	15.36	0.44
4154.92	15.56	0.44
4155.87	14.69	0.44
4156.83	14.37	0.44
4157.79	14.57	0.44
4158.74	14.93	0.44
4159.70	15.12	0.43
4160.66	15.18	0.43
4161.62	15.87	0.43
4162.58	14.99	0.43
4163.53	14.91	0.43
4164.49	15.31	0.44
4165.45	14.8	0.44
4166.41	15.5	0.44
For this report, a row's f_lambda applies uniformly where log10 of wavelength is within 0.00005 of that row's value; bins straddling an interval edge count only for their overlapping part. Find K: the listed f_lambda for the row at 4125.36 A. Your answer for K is 14.9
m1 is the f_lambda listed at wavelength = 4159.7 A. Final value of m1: 15.12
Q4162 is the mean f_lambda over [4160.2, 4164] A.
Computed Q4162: 15.3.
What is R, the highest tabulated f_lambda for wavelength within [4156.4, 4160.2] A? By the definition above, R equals 15.12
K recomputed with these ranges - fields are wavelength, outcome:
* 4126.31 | 14.48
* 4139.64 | 15.19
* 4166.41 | 15.5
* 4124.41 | 15.09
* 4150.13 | 14.98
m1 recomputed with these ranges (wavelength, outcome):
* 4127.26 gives 14.92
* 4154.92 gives 15.56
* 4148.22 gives 15.66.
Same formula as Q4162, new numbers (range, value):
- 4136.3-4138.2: 15.2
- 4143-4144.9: 15.3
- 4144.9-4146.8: 14.6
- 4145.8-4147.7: 15.1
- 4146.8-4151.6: 15.2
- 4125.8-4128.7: 14.9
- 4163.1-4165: 15.1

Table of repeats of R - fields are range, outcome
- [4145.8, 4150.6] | 15.66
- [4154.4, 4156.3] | 15.56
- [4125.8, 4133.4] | 15.15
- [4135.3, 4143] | 15.58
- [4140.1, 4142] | 15.43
